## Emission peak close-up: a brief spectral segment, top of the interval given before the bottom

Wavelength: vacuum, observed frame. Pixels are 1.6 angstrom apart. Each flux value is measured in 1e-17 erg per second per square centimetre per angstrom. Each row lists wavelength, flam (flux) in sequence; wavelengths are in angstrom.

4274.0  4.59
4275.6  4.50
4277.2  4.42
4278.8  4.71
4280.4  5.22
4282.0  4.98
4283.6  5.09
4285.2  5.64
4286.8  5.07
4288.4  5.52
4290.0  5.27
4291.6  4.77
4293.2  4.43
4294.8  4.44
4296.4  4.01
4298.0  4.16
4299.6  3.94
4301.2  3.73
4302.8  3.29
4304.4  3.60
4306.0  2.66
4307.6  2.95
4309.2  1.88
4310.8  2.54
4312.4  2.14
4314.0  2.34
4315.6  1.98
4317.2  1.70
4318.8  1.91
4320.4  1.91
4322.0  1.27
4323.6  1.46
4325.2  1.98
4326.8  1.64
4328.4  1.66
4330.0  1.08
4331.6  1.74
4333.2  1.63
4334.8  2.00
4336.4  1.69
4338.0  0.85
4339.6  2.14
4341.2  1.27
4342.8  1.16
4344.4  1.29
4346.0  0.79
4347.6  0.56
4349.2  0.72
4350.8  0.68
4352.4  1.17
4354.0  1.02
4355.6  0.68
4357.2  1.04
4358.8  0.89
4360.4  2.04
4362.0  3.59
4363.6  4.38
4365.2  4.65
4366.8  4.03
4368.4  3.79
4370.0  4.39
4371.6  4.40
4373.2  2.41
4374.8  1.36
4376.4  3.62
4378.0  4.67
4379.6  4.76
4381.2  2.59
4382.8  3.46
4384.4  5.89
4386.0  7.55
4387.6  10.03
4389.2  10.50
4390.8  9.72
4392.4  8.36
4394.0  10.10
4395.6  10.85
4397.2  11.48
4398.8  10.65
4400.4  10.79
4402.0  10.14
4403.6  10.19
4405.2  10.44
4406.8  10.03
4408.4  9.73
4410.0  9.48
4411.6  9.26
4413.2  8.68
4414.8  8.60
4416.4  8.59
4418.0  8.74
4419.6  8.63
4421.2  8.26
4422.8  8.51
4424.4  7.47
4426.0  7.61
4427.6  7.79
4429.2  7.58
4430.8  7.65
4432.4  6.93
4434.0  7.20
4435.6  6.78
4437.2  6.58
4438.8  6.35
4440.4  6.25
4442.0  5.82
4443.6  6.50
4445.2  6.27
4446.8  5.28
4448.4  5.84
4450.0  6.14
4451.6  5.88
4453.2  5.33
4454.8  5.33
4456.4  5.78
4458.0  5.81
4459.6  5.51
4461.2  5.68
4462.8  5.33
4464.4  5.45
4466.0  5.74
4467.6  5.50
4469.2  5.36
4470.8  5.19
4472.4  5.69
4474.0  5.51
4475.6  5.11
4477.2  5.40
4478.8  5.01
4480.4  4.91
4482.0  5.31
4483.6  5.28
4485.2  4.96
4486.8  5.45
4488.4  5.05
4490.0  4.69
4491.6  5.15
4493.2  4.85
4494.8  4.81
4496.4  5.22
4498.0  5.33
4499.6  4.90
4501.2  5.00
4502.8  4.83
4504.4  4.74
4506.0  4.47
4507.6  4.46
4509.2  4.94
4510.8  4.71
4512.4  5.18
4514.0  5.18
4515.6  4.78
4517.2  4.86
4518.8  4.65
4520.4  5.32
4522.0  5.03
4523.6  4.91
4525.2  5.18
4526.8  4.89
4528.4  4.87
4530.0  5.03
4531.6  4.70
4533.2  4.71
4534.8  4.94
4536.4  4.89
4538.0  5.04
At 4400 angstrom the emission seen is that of C IV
